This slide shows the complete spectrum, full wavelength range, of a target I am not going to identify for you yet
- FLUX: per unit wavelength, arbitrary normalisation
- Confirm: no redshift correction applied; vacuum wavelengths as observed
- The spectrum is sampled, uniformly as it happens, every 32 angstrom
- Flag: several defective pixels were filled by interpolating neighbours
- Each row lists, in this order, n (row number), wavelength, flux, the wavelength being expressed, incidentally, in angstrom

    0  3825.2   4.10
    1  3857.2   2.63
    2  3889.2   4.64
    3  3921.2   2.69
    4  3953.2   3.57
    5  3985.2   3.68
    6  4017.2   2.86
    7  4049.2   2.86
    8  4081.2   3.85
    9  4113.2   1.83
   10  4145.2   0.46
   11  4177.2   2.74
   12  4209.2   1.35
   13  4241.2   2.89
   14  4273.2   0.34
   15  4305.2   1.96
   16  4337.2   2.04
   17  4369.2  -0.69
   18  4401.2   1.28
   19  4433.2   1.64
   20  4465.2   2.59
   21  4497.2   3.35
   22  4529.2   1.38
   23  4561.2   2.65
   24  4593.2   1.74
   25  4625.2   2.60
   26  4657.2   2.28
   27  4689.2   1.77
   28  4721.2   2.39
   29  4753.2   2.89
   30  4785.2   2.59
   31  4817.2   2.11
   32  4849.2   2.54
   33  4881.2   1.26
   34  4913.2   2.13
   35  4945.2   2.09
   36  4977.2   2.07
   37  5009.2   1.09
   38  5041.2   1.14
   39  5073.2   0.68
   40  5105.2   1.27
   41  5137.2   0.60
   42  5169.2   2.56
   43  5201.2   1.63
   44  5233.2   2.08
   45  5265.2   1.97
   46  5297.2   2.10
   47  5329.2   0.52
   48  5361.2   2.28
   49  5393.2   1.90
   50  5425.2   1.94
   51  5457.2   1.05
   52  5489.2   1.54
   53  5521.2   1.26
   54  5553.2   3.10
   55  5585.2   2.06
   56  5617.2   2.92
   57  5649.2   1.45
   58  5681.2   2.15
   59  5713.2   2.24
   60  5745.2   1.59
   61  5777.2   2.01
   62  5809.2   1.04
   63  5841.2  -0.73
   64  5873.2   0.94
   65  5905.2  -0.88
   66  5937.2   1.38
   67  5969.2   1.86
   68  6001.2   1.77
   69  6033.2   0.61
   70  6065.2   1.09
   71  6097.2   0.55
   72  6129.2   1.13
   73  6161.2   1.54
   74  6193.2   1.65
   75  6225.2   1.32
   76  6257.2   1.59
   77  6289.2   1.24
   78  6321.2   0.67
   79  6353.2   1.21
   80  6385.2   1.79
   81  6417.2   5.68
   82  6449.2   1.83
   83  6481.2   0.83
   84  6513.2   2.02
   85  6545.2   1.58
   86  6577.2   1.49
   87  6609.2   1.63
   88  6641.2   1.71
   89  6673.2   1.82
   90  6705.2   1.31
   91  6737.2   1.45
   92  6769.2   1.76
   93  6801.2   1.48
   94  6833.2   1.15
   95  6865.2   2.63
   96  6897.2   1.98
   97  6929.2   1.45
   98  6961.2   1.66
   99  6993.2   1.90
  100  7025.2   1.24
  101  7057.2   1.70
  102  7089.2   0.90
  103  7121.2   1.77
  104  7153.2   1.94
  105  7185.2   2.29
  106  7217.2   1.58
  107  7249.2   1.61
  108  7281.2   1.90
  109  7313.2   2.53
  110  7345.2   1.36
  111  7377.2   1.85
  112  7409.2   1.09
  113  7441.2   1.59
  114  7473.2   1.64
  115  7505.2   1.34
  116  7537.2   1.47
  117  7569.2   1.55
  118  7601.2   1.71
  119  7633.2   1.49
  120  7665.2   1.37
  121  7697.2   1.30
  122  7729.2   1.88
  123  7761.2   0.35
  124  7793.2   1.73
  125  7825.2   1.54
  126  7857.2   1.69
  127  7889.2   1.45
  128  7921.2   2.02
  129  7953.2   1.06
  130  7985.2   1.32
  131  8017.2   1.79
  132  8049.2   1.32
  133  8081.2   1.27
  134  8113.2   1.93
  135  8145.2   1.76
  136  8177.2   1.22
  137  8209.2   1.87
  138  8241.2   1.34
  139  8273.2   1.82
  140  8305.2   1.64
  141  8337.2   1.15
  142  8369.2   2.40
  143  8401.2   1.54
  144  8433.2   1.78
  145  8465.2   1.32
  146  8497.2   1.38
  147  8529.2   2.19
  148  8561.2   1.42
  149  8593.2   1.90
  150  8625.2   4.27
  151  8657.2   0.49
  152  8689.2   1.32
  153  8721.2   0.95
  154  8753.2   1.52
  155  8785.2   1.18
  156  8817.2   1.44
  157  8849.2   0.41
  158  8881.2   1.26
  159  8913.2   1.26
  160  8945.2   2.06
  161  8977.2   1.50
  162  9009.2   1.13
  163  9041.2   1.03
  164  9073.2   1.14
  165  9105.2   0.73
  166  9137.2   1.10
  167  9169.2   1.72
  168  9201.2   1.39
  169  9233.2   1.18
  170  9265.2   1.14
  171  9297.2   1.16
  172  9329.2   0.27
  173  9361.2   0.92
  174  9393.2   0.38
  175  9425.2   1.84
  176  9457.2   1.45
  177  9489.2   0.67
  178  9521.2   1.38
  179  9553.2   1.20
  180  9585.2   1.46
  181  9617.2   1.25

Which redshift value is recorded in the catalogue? 0.719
